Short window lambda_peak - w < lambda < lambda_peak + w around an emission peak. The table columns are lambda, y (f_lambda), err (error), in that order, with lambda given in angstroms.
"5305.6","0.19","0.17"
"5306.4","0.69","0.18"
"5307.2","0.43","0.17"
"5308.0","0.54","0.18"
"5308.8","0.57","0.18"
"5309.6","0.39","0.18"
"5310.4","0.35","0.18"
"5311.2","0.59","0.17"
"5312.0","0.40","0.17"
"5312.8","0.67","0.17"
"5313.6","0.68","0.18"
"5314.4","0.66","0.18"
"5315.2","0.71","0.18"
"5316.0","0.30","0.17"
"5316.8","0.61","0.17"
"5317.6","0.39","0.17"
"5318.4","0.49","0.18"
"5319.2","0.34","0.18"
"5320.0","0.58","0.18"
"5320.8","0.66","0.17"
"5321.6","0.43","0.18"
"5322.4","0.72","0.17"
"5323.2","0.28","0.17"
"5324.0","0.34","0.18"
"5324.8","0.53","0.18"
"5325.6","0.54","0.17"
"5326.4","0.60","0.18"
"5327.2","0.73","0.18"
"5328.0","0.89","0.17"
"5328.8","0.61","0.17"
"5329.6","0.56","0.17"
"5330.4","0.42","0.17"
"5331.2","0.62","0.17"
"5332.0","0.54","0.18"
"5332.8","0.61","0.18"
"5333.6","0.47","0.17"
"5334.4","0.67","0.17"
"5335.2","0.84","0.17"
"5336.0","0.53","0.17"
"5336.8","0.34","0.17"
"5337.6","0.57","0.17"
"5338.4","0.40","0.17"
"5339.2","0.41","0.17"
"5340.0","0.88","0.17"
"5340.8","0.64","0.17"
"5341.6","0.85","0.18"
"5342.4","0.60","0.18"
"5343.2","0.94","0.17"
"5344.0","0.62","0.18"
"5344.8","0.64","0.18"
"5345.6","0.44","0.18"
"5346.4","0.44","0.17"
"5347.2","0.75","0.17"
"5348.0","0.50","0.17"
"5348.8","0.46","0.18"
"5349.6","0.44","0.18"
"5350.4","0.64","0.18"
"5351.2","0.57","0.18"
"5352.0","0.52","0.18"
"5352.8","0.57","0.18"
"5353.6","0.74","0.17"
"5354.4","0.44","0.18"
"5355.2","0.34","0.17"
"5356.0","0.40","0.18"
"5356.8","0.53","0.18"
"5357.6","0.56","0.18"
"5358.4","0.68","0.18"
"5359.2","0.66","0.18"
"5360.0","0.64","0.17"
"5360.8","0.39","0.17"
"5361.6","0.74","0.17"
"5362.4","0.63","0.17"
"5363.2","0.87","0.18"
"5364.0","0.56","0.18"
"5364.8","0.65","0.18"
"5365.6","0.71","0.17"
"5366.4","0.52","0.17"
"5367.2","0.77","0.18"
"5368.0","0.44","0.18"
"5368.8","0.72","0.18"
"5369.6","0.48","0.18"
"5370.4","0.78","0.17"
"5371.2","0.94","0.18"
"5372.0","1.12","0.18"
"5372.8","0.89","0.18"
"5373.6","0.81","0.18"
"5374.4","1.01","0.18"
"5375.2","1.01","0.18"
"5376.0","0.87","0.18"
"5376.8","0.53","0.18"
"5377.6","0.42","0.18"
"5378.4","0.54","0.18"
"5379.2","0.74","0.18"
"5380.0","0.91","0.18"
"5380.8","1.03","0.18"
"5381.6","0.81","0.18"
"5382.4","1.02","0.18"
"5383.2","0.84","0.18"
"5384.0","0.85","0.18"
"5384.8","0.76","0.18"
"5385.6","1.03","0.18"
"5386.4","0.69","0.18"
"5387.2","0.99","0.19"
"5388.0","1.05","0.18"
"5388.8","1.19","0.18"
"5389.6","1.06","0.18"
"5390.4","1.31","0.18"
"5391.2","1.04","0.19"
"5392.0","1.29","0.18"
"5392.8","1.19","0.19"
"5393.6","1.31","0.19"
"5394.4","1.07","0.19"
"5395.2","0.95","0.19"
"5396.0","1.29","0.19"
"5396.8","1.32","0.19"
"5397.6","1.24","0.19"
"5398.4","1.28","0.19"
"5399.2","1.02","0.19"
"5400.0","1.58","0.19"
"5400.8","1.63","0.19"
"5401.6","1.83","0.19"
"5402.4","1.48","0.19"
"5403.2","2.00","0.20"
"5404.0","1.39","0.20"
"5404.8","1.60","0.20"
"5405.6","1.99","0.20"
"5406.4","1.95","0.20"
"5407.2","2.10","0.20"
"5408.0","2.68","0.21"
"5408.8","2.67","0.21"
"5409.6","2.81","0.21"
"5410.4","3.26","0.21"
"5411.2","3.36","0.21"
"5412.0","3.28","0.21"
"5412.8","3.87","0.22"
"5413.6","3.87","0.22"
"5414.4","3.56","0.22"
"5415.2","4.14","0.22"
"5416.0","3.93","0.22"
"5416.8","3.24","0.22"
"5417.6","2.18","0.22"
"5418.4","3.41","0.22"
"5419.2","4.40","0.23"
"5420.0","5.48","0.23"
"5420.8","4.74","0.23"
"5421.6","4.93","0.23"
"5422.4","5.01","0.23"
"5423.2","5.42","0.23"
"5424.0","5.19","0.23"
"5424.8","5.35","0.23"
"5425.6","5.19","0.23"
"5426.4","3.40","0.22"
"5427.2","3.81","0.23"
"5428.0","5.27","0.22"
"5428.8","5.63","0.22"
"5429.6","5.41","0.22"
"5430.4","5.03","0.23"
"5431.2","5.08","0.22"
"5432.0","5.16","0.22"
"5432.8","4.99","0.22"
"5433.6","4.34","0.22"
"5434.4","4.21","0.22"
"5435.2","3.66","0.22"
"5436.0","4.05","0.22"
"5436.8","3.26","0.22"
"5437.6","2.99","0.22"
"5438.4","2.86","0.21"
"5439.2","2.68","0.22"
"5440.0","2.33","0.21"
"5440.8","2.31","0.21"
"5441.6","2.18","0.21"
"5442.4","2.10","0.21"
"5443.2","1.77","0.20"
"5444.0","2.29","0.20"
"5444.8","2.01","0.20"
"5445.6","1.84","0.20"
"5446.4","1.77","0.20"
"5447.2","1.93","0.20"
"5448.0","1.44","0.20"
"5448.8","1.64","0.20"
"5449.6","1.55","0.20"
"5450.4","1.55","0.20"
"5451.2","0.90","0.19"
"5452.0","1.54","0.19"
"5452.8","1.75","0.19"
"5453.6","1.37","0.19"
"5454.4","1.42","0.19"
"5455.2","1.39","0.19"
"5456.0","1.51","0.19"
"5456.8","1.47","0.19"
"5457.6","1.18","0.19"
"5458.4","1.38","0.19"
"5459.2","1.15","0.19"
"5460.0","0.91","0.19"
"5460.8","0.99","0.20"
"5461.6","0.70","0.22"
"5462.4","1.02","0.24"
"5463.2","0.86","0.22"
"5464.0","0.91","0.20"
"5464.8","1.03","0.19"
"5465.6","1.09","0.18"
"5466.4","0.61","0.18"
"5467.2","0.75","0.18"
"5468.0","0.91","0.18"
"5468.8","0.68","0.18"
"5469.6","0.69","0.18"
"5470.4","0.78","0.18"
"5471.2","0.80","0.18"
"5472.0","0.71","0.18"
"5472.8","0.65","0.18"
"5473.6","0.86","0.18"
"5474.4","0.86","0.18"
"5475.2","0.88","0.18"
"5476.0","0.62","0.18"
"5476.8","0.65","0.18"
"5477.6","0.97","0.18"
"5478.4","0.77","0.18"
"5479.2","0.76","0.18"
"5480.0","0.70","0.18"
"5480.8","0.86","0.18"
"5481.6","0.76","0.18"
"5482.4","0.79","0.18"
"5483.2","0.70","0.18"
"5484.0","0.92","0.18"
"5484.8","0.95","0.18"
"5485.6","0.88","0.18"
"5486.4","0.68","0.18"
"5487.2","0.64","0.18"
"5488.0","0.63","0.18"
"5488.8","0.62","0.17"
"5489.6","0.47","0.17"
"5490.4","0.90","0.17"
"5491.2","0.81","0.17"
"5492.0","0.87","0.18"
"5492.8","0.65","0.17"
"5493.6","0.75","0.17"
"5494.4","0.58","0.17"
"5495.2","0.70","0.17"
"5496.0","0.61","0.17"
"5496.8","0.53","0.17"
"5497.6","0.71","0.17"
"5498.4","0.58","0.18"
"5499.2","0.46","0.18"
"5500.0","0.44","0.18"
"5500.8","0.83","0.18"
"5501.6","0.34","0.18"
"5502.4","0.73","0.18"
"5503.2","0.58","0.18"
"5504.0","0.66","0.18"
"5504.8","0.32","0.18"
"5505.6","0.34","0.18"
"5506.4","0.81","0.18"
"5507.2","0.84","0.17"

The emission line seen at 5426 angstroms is C IV 1549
